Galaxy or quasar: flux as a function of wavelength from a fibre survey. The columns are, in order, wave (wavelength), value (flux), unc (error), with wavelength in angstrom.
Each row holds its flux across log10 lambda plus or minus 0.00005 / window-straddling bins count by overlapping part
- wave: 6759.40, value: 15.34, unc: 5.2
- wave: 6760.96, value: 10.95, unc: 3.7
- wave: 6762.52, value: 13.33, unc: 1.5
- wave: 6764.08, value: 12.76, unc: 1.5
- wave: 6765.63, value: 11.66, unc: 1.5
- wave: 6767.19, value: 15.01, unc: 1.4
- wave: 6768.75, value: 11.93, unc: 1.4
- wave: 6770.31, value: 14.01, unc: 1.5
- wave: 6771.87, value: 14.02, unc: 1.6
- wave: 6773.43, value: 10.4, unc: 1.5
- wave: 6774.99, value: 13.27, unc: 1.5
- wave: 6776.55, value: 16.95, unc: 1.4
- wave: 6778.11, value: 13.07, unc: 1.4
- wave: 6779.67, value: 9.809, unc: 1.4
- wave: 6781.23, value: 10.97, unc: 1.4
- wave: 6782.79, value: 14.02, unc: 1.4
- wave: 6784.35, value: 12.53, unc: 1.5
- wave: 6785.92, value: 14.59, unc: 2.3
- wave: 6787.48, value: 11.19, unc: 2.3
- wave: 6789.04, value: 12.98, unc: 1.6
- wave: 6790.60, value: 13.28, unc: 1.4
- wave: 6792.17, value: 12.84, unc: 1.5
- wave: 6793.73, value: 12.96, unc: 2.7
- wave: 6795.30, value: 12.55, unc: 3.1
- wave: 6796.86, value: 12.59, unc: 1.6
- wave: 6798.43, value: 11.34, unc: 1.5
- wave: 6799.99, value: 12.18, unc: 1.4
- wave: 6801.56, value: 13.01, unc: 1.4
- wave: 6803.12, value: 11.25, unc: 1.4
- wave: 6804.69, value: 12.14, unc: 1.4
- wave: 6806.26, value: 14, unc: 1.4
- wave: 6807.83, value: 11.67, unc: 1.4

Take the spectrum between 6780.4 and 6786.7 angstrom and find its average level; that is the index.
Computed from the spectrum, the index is 13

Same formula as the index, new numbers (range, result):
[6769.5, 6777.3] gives 13.7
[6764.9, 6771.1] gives 13.2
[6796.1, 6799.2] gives 11.9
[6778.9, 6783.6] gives 11.6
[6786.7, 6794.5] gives 12.7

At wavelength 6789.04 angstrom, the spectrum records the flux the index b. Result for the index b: 12.98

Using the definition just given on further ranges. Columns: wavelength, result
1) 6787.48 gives 11.19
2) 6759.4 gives 15.34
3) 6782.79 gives 14.02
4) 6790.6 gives 13.28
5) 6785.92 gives 14.59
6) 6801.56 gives 13.01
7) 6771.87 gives 14.02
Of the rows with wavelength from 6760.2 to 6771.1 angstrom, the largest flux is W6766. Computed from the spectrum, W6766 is 15.01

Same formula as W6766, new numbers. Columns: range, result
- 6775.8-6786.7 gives 16.95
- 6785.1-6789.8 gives 14.59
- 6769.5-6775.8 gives 14.02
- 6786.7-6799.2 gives 13.28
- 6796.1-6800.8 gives 12.59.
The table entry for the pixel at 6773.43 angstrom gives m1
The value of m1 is 10.4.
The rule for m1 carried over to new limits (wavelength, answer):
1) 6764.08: 12.76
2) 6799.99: 12.18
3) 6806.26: 14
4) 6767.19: 15.01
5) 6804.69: 12.14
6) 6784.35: 12.53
